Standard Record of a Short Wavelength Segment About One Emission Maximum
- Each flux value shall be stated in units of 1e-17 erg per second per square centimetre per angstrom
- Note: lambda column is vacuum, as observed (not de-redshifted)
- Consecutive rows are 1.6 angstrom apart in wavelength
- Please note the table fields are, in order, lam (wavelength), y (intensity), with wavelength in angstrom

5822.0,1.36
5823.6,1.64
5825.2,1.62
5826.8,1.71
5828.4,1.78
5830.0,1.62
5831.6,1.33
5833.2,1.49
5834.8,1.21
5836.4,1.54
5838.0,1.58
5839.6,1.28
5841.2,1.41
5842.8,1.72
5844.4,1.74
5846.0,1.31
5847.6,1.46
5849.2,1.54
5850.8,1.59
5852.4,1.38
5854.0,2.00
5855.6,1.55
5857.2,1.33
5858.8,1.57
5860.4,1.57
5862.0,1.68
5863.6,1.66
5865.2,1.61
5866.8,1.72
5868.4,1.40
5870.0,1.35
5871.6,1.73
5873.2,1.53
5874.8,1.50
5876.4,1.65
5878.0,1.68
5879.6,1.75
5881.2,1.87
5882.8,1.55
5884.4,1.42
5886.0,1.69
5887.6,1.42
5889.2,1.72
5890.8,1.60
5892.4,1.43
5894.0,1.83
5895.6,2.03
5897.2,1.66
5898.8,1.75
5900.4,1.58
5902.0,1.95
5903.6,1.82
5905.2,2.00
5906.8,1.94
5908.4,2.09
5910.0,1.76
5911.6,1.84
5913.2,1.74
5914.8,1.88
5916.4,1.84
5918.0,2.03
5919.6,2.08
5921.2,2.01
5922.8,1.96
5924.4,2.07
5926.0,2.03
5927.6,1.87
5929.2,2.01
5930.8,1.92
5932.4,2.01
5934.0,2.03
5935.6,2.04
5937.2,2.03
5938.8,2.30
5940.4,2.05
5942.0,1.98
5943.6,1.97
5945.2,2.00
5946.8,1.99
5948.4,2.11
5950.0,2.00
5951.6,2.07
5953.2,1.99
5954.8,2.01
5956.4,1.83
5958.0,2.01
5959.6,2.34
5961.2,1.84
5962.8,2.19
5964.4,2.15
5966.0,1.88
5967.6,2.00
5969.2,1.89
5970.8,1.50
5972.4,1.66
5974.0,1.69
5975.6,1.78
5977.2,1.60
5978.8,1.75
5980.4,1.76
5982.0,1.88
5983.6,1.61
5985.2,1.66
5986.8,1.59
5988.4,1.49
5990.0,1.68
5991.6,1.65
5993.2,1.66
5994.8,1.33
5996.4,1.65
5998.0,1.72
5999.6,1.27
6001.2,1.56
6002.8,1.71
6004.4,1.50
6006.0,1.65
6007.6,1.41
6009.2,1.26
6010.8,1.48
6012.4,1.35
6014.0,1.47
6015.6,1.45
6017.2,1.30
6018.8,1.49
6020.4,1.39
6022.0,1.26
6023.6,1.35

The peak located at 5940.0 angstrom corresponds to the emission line C III]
